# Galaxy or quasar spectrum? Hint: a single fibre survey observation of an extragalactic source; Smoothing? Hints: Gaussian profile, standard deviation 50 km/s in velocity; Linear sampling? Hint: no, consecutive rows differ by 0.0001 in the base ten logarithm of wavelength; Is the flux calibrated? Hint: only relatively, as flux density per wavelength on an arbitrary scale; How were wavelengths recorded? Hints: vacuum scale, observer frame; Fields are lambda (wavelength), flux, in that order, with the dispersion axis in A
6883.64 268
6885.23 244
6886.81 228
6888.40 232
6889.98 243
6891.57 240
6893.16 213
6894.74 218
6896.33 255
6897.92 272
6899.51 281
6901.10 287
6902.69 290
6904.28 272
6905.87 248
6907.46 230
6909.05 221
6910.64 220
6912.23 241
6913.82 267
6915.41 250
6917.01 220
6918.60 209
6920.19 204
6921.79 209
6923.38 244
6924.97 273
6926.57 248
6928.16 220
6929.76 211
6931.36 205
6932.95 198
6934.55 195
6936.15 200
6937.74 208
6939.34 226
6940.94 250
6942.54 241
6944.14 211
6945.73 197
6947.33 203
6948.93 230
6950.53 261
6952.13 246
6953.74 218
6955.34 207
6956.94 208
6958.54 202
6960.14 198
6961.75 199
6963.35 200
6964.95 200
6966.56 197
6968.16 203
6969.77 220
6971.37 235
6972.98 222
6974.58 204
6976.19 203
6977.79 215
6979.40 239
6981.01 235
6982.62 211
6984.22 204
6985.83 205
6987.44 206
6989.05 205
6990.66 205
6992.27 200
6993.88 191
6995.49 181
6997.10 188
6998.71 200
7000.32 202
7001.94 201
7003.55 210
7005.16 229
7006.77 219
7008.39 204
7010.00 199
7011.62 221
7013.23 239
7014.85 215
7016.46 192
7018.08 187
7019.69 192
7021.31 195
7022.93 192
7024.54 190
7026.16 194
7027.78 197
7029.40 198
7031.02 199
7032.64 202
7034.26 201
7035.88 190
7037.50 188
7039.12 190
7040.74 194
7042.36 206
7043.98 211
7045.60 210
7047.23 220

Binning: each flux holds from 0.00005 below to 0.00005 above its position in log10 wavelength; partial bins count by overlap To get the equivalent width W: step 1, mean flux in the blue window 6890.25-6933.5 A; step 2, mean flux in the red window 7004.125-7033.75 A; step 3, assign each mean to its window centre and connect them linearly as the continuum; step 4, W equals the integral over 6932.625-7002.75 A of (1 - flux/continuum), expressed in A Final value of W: 3.1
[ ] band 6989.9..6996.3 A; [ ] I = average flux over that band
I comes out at 194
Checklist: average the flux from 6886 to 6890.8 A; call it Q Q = 235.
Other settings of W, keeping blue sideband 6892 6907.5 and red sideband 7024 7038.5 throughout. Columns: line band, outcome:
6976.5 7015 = 0.5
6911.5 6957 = 3.2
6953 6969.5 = 1.8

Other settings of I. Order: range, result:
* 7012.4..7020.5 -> 205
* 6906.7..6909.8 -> 226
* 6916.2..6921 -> 211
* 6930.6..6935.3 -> 199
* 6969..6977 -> 217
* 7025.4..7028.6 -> 195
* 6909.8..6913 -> 230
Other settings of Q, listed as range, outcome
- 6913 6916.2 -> 259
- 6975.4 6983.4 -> 221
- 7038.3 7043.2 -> 197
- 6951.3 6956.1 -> 224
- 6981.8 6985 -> 208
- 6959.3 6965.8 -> 199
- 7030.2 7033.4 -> 200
